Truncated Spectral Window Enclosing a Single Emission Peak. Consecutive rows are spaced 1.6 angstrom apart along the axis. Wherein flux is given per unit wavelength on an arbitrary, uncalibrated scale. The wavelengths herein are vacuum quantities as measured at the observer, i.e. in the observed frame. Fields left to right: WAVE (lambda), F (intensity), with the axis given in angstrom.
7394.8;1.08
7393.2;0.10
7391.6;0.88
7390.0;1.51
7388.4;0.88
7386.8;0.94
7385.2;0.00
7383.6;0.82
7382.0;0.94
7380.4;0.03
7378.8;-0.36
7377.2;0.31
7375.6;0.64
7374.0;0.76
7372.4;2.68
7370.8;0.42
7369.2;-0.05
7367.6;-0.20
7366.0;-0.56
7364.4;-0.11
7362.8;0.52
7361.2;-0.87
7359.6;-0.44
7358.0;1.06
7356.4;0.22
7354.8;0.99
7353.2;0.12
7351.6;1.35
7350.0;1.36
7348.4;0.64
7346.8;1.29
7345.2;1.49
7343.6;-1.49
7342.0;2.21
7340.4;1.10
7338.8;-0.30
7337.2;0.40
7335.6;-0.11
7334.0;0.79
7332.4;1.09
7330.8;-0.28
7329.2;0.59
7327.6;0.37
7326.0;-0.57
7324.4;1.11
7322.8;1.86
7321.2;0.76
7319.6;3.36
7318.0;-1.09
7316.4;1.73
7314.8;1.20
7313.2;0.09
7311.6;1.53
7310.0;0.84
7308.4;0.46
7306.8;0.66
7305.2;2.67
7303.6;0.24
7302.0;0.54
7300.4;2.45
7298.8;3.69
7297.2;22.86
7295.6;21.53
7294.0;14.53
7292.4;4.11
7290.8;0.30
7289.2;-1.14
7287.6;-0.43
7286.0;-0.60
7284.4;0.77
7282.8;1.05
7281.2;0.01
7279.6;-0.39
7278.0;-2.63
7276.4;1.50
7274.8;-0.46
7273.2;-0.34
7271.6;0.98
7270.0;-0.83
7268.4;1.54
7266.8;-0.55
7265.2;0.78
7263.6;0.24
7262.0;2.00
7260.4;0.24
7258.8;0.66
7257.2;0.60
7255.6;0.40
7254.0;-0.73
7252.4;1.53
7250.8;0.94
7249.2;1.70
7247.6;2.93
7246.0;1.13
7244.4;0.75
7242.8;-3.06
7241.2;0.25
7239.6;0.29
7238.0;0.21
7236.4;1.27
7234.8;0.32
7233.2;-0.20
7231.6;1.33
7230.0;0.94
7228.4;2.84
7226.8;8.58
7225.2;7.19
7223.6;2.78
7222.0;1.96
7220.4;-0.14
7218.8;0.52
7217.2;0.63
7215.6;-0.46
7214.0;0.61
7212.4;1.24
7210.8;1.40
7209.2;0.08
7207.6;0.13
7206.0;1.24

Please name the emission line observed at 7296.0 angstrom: [O III] 5007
